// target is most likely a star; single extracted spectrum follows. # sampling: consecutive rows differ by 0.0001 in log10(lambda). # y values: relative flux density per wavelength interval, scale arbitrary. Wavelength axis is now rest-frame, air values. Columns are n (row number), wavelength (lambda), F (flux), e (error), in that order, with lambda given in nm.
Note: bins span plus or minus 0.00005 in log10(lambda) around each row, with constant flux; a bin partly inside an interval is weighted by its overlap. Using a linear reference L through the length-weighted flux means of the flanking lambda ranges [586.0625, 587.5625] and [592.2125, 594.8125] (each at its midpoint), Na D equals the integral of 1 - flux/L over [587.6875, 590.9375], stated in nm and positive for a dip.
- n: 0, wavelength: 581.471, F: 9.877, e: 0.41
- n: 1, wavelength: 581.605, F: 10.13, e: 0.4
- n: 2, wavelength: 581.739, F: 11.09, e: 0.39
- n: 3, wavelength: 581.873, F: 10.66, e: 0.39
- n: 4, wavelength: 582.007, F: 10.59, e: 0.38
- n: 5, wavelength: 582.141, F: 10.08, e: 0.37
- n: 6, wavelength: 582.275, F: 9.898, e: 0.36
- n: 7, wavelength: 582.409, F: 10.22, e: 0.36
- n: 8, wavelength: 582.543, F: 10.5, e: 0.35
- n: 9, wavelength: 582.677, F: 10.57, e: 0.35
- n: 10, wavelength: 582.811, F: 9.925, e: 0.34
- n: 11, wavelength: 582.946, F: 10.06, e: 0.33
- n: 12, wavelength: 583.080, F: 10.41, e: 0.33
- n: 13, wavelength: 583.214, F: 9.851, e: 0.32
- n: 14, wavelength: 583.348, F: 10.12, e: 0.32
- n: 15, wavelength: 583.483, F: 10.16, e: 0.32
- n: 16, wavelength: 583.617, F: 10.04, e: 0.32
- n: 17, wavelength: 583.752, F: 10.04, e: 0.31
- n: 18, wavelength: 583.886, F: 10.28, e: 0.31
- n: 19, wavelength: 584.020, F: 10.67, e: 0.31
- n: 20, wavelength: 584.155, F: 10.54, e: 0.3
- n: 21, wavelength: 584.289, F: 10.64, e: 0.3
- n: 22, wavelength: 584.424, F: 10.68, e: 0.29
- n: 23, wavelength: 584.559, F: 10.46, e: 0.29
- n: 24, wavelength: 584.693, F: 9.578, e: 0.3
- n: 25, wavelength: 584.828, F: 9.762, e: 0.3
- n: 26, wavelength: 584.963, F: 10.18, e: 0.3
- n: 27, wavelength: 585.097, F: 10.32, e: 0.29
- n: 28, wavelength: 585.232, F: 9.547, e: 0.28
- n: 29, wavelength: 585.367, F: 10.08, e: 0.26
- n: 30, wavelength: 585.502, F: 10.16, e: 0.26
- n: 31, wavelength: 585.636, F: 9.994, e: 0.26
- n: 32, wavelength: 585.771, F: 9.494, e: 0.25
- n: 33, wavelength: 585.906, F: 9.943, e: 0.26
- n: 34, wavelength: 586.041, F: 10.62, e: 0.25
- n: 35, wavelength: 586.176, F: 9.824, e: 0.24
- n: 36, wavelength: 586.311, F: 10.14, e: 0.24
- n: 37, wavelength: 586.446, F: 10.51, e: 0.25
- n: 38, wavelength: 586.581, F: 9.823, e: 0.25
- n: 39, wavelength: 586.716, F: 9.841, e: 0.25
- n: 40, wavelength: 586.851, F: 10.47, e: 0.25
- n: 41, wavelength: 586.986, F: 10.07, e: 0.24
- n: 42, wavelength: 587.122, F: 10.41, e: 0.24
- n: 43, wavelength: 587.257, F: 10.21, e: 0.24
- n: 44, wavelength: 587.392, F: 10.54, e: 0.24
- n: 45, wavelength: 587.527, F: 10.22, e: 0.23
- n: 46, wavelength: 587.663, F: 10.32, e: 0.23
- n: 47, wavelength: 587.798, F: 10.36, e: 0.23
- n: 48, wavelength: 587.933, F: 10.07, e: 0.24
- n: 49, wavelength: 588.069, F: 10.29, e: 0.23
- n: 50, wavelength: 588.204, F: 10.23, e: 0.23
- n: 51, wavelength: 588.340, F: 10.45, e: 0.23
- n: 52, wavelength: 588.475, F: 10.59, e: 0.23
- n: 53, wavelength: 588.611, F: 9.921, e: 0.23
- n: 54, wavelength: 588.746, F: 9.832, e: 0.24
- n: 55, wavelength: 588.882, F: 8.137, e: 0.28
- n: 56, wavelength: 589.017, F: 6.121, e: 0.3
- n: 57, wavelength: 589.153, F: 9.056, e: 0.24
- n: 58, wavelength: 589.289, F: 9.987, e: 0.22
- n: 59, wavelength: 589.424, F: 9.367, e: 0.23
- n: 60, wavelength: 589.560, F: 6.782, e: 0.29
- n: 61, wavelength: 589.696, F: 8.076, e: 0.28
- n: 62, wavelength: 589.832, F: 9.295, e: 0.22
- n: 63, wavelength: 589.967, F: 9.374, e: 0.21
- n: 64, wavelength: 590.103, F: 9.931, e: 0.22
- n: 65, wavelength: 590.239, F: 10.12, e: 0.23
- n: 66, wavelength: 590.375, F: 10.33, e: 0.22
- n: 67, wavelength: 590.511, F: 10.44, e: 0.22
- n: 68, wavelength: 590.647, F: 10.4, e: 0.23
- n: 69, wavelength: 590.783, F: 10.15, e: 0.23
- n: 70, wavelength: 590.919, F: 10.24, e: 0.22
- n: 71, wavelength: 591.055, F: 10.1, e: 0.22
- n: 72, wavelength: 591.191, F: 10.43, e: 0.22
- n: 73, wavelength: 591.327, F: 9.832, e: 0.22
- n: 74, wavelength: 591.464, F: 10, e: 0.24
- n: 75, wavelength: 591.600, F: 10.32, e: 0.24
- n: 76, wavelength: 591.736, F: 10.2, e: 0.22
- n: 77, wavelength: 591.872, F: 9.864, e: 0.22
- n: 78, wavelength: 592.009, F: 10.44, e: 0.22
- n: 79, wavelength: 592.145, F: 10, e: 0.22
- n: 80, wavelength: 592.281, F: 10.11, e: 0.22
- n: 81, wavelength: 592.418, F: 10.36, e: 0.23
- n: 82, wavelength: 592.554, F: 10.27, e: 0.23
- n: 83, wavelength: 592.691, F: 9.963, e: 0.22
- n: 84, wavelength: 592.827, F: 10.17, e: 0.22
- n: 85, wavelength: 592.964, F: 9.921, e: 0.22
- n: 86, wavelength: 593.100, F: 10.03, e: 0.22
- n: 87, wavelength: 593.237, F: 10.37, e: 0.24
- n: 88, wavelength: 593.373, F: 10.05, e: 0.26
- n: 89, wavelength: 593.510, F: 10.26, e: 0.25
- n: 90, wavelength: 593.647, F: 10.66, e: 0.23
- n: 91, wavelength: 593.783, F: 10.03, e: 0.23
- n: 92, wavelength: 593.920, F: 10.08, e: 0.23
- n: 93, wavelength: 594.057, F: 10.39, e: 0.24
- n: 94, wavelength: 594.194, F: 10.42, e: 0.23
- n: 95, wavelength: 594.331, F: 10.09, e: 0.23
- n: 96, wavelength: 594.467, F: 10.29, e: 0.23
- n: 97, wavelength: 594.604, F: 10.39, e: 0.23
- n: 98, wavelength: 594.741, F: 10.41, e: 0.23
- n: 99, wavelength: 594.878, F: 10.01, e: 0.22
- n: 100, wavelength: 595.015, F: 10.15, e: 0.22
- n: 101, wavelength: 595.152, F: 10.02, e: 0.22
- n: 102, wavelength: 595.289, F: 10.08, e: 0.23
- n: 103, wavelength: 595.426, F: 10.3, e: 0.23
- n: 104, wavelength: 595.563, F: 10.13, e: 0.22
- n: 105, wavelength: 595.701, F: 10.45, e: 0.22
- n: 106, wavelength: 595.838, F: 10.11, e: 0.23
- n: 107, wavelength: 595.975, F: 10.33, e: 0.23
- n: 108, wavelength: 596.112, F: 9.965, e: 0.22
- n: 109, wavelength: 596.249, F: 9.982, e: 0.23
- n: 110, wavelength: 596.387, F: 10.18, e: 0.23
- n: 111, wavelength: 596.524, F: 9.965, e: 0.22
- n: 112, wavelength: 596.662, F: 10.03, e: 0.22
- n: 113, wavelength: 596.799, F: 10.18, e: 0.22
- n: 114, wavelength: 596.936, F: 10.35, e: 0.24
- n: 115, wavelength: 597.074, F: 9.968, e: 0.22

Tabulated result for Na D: 0.206 nm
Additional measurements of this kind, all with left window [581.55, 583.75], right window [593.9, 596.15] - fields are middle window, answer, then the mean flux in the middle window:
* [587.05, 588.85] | 0.004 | 10.2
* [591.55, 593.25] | 0.014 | 10.1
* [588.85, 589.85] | 0.188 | 8.31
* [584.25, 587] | 0.041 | 10.1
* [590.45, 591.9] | 0.006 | 10.2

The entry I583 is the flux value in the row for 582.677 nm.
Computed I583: 10.57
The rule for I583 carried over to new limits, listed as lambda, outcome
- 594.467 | 10.29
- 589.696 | 8.076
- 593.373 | 10.05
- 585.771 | 9.494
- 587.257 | 10.21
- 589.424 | 9.367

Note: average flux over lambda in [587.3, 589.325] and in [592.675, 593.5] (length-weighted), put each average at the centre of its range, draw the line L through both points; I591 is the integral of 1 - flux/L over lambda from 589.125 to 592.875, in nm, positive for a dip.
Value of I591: 0.04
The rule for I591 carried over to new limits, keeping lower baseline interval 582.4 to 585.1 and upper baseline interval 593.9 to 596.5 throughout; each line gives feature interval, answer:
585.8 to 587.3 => 0.01 nm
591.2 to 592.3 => 0.01 nm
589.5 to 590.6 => 0.09 nm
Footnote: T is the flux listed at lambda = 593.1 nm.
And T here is 10.03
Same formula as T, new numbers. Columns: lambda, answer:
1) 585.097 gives 10.32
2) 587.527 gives 10.22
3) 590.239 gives 10.12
